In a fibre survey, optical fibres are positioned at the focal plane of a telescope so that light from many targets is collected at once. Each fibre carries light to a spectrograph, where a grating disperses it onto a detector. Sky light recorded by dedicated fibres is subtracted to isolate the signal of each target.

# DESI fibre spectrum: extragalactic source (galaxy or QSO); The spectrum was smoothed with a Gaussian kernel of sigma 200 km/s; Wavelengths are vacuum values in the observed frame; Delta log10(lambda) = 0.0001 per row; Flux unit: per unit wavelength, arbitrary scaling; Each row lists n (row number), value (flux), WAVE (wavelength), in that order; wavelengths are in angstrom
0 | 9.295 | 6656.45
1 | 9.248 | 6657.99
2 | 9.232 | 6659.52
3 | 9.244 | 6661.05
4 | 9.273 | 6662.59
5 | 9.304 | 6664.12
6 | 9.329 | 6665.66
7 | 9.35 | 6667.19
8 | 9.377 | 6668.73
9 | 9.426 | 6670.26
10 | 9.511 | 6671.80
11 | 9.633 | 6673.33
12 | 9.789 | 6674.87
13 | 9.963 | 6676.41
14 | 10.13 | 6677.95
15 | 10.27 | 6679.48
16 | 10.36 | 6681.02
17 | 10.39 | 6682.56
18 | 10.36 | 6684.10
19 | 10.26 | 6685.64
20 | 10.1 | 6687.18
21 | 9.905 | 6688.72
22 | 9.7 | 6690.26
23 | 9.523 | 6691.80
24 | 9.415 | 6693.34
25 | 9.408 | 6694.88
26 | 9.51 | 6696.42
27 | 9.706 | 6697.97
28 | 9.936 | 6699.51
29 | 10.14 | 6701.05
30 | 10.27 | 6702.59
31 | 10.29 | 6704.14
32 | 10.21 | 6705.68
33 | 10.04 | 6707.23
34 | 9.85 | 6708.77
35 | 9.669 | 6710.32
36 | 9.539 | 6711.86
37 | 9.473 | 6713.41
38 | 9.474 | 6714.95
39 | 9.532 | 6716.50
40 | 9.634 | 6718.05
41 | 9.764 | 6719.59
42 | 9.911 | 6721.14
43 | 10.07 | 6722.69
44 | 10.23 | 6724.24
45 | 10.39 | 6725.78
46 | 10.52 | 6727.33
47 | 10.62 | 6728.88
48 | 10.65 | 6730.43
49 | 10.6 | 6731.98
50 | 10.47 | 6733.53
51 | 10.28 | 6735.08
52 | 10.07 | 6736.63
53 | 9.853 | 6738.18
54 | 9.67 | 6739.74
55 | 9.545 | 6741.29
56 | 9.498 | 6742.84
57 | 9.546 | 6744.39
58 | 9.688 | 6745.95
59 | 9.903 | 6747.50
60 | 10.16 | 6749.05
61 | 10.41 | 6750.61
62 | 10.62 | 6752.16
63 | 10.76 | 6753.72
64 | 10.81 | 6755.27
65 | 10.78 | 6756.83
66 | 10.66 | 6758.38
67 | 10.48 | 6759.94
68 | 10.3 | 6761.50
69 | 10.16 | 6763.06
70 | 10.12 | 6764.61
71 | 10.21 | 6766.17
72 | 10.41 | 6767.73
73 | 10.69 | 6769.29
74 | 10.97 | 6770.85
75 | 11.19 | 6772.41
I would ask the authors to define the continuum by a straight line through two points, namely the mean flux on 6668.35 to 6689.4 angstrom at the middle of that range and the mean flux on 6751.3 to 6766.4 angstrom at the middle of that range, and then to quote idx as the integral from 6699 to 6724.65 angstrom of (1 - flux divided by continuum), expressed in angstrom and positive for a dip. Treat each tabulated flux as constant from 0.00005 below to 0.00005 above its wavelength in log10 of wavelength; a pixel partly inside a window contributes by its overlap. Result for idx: 0.8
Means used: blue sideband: 9.97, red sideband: 10.5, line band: 9.88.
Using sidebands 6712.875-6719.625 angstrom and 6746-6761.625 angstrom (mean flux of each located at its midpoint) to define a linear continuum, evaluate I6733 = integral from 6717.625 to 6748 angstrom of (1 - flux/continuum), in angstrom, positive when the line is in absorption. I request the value -0.30 angstrom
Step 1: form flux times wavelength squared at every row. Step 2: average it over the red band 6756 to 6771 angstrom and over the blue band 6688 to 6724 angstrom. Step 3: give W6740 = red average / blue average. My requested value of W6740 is 1.09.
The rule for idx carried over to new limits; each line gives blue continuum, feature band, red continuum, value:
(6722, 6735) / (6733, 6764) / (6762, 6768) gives 0.4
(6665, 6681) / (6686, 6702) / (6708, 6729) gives 0.1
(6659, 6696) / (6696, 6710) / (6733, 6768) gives -0.2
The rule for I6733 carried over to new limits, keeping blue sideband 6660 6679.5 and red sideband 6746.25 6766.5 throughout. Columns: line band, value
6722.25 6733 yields -0.4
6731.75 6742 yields 0.2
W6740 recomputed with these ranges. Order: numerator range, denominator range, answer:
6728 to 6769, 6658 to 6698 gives 1.08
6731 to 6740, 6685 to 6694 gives 1.05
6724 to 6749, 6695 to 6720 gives 1.04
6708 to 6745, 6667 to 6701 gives 1.03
